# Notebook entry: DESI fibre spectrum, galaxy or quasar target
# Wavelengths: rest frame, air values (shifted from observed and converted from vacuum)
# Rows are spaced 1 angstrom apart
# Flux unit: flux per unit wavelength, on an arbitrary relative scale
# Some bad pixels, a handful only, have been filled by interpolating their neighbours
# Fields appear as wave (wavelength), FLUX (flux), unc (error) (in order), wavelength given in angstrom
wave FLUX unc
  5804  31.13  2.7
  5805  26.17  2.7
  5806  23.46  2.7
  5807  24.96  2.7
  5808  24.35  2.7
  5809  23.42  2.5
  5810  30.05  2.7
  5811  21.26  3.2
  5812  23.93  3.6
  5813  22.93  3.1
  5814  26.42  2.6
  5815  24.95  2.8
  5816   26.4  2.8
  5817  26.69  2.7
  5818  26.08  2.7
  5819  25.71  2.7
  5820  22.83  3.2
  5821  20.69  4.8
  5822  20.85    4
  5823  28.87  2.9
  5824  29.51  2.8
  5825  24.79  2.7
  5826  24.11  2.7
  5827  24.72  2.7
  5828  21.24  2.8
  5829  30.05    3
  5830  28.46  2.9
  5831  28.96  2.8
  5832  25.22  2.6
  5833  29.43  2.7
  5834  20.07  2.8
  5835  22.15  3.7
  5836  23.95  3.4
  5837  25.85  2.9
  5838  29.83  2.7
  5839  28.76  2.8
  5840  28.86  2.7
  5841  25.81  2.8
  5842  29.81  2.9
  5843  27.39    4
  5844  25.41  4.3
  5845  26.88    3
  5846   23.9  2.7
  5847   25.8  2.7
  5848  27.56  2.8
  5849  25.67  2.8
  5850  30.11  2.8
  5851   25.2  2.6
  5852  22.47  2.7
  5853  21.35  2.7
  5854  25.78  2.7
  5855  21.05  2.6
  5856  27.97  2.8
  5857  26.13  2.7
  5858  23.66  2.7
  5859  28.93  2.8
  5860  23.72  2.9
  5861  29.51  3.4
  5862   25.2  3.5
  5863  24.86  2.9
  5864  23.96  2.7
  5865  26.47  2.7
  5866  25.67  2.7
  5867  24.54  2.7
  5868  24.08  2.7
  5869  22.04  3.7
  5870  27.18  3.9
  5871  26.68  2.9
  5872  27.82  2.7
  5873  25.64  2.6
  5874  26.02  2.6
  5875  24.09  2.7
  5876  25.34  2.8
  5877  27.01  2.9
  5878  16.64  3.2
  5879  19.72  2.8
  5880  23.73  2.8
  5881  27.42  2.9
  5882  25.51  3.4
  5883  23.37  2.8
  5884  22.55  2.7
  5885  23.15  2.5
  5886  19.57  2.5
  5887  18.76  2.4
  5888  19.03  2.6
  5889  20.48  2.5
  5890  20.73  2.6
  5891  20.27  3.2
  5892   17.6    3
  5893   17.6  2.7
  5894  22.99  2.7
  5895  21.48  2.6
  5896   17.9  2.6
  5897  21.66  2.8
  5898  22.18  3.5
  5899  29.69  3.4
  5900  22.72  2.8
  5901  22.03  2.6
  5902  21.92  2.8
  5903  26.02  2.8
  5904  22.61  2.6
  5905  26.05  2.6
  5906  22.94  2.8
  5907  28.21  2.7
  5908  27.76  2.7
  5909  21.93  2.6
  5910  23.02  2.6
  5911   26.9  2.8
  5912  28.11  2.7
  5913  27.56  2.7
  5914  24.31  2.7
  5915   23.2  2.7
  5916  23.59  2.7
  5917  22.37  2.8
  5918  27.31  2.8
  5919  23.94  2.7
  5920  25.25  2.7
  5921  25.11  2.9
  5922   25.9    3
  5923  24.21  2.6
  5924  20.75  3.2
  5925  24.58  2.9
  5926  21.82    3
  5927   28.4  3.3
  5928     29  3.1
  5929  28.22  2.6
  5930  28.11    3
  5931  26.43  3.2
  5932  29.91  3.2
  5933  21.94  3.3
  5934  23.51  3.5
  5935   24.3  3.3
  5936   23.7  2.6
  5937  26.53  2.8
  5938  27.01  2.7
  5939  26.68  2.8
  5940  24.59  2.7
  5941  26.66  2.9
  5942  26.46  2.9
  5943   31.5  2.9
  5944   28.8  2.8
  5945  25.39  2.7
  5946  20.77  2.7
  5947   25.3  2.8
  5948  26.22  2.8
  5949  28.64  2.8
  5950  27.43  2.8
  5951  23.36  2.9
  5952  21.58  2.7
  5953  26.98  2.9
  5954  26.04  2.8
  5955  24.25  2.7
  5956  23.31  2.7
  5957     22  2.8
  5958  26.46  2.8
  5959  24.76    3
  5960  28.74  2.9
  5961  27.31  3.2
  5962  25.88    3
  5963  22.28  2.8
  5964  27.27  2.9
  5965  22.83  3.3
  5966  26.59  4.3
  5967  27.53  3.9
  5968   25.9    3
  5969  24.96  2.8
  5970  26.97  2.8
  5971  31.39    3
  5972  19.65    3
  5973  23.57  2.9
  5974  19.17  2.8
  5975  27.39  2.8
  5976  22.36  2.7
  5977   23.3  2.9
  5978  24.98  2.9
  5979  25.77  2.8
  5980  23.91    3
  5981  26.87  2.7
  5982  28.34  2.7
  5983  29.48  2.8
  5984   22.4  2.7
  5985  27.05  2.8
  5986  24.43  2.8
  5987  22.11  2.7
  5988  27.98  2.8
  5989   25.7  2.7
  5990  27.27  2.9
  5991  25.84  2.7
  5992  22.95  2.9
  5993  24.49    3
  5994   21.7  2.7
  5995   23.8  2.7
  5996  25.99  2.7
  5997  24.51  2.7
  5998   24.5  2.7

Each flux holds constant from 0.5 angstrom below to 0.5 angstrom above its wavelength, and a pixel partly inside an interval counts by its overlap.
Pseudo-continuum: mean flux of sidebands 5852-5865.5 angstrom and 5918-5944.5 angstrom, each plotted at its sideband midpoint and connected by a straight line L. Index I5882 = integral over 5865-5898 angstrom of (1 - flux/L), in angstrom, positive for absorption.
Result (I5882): 3.4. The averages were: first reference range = 25.2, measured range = 22.7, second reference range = 25.9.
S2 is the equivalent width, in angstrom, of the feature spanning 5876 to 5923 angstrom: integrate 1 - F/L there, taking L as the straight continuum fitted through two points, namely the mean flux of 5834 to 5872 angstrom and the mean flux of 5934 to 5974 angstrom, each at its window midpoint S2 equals 4.4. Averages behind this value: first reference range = 25.7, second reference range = 25.5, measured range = 23.2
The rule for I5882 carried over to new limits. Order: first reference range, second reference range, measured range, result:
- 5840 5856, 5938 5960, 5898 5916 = 0.59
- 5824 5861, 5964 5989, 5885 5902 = 3.10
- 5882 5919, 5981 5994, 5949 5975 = -0.36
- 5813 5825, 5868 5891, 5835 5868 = -2.38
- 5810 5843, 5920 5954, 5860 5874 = 0.06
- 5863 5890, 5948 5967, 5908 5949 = -1.26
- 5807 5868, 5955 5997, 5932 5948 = -0.29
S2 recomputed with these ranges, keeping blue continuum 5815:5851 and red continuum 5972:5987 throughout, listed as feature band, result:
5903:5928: 0.3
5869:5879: 0.4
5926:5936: -0.5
